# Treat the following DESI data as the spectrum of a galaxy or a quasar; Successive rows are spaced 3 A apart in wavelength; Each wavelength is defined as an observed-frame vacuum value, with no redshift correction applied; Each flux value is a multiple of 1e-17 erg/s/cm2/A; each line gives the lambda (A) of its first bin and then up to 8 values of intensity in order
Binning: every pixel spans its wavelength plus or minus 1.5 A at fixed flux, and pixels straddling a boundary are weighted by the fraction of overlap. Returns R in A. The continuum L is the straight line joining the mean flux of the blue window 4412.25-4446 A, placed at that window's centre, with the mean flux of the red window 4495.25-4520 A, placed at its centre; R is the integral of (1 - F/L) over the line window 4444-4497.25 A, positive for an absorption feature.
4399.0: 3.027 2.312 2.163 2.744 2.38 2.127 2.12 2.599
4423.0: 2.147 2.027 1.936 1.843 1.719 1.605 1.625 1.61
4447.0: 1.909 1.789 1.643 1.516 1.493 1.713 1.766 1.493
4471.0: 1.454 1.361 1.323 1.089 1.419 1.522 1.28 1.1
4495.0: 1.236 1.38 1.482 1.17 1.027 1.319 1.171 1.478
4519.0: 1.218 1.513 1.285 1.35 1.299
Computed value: 4.0 A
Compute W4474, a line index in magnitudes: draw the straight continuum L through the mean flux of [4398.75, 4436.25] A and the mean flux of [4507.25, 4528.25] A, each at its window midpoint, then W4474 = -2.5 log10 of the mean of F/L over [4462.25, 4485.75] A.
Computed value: 0.19 mag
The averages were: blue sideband 2.22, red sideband 1.31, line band 1.44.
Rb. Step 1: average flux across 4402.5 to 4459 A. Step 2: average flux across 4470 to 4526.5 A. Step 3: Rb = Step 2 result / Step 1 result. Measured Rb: 0.66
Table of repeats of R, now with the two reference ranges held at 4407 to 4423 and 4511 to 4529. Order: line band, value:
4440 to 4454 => 2.22 A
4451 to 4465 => 2.32 A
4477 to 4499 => 4.76 A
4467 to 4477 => 2.15 A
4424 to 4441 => 2.90 A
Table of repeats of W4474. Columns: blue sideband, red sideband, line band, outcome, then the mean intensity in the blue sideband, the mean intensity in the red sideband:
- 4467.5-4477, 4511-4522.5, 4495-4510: 0.07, 1.41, 1.33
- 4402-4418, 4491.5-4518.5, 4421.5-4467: 0.11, 2.31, 1.27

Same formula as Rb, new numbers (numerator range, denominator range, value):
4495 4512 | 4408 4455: 0.65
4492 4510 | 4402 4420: 0.54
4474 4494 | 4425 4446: 0.73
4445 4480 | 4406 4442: 0.75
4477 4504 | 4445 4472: 0.79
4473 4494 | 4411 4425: 0.57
